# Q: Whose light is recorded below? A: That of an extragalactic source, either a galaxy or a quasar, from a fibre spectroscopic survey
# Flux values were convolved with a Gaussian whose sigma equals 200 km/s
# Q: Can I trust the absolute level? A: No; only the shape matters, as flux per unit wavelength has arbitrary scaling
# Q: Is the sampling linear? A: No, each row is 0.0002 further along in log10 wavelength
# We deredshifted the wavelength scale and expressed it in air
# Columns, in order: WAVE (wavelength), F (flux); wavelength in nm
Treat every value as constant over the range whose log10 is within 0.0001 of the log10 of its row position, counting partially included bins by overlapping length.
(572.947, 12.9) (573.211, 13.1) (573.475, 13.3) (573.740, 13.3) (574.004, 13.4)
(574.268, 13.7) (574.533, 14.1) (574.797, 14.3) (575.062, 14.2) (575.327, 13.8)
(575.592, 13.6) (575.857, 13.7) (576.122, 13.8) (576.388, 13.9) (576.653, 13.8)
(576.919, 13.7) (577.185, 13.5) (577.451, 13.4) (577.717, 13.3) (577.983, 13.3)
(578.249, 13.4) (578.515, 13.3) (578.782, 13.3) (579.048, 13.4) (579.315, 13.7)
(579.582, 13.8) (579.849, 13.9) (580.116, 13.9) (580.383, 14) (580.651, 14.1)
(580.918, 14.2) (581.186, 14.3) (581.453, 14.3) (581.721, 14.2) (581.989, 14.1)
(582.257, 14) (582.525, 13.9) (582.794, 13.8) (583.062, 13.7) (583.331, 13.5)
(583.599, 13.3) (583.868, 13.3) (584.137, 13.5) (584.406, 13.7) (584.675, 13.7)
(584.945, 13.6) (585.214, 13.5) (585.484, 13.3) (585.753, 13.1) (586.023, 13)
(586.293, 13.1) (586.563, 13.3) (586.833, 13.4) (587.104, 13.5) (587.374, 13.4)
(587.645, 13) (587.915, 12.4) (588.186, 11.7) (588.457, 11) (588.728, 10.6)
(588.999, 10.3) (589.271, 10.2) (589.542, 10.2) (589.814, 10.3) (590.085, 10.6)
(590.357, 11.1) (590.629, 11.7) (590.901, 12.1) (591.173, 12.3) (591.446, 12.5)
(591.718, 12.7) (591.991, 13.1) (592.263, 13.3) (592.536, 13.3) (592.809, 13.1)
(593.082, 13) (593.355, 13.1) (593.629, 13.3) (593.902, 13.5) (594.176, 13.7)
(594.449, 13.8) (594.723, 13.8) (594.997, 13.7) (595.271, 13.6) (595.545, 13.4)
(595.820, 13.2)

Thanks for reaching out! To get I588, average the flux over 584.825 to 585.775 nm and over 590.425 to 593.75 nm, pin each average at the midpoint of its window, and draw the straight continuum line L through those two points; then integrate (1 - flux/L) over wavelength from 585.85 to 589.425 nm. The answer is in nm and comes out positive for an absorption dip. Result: 0.26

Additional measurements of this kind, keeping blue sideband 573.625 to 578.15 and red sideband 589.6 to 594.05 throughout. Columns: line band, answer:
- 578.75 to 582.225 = -0.17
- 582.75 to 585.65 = -0.11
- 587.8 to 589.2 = 0.17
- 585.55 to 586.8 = -0.03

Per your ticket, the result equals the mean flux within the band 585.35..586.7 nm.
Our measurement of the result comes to 13.2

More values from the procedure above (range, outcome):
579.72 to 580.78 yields 14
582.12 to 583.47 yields 13.8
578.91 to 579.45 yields 13.6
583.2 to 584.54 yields 13.5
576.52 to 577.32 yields 13.7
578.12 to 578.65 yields 13.3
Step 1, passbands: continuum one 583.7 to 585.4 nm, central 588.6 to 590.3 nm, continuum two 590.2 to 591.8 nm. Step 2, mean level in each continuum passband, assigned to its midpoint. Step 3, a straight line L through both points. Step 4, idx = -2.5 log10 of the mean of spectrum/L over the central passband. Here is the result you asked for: 0.190 mag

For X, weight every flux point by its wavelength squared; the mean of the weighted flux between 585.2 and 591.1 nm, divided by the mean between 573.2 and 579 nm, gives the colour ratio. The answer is 0.92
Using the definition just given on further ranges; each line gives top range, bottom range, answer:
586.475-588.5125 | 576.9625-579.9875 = 0.98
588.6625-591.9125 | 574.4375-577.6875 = 0.86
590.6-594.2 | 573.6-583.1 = 0.98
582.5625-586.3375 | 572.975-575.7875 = 1.02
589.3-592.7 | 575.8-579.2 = 0.92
